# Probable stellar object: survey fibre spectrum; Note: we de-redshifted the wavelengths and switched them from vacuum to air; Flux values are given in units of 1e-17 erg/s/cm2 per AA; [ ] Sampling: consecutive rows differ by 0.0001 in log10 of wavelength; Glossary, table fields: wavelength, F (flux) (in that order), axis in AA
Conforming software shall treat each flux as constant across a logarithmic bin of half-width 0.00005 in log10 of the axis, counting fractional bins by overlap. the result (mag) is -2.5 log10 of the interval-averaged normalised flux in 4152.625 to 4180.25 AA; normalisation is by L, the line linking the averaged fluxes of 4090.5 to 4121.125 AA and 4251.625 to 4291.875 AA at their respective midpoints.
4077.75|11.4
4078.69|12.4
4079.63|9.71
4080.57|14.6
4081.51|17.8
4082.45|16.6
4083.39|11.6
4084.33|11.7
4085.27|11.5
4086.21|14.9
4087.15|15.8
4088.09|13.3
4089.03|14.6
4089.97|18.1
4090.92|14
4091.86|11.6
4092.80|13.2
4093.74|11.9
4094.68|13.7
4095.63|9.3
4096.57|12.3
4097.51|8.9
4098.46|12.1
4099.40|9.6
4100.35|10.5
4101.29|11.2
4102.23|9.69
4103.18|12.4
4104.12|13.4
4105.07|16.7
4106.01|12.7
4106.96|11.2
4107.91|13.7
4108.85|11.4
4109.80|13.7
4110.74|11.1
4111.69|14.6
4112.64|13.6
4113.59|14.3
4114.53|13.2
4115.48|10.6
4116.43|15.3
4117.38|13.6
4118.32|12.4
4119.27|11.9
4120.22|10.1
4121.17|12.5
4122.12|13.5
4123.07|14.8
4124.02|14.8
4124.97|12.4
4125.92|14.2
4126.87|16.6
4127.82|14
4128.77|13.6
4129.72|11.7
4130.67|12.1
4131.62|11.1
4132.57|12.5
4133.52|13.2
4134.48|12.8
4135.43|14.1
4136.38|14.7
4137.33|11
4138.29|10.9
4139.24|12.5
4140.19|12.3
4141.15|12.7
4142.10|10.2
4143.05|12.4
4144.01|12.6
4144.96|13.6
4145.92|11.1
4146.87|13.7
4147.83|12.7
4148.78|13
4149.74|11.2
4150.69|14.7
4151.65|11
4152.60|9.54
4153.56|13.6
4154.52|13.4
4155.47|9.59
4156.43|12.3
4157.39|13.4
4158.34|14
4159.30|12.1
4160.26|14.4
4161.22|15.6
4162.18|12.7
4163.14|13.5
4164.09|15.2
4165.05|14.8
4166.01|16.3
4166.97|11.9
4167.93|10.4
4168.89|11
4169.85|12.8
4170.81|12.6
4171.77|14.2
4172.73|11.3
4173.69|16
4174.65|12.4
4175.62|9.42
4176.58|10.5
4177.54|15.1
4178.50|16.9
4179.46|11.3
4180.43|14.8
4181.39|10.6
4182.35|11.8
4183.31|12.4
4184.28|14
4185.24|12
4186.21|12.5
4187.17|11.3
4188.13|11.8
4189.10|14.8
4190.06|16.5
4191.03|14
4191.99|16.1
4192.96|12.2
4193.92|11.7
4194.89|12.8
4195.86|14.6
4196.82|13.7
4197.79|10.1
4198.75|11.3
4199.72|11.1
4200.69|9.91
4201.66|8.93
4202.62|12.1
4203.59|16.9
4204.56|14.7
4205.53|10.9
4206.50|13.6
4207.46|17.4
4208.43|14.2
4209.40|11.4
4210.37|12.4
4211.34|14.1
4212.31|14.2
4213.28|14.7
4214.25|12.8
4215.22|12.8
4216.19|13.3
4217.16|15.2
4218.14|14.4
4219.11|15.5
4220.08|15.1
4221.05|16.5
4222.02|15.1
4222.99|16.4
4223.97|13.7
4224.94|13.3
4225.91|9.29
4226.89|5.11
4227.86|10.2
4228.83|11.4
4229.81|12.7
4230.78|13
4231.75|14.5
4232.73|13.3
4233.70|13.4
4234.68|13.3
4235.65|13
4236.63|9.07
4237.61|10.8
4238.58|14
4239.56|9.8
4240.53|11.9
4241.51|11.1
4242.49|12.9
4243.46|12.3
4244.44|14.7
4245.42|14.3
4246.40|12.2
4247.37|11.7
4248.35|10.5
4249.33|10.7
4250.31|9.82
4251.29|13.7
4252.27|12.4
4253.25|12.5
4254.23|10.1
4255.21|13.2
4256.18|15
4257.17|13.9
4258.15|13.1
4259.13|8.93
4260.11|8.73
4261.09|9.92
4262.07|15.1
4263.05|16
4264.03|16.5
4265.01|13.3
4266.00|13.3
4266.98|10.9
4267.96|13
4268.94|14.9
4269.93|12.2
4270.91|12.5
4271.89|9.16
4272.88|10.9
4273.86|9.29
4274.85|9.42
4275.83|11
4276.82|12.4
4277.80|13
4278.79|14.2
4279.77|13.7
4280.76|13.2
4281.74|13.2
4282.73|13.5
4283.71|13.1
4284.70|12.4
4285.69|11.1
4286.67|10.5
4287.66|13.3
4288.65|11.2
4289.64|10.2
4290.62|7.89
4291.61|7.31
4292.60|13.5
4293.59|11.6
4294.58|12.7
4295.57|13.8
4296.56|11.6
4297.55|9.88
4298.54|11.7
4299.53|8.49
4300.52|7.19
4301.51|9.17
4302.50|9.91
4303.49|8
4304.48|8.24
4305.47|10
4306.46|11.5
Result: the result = -0.07 mag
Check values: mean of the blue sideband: 12.3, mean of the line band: 13.1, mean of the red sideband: 12.1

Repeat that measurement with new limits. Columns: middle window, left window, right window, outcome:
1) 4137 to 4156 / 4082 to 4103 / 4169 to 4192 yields 0.066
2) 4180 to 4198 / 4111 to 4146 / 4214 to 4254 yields -0.029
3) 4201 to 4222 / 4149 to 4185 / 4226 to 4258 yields -0.122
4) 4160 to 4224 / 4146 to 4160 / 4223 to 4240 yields -0.101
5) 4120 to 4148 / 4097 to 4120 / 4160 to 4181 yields -0.007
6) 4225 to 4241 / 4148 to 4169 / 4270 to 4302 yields 0.036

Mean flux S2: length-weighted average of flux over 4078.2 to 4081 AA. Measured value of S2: 12.2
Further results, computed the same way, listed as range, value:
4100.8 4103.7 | 11.2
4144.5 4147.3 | 12.8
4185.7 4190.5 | 13.4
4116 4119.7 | 13.3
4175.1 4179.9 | 12.7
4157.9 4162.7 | 13.7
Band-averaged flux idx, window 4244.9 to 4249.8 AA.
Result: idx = 11.9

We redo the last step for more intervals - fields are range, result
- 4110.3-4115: 13.4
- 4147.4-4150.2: 12.3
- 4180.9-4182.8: 11.2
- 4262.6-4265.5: 15.3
